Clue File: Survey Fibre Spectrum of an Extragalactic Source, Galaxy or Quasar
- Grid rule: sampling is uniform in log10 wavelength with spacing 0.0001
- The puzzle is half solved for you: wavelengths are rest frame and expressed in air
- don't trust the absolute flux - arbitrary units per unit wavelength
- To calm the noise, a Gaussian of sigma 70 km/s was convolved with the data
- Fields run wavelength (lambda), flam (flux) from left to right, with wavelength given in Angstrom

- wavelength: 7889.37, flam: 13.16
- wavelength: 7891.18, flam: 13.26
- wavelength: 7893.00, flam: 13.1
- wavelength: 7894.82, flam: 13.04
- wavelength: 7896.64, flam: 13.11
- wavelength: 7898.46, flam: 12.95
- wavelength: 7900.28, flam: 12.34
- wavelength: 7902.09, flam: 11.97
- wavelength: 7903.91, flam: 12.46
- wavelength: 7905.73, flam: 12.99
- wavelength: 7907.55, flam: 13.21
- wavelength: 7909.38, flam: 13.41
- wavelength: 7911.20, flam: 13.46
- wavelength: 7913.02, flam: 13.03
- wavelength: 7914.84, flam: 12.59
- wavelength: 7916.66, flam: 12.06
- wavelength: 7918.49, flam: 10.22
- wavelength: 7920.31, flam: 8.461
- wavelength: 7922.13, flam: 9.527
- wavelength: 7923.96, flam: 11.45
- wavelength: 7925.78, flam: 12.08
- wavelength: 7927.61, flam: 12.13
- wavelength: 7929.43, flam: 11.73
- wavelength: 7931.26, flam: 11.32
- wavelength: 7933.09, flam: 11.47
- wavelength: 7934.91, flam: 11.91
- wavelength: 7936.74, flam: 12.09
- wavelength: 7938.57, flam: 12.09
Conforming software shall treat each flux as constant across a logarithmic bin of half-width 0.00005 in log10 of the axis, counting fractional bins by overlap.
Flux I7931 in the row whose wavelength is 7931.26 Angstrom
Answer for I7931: 11.32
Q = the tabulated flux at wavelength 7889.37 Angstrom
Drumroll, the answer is 13.16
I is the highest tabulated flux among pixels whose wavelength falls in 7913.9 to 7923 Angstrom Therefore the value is 12.59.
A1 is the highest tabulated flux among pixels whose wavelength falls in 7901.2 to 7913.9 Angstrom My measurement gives 13.46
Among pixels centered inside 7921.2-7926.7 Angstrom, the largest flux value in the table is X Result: 12.08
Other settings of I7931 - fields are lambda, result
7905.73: 12.99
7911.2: 13.46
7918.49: 10.22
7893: 13.1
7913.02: 13.03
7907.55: 13.21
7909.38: 13.41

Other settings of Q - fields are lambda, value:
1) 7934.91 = 11.91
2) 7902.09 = 11.97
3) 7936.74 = 12.09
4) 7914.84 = 12.59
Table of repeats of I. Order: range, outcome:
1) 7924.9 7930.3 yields 12.13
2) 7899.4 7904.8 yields 12.46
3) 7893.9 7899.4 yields 13.11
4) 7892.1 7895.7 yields 13.1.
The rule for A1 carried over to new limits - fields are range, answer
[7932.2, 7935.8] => 11.91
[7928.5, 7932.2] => 11.73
